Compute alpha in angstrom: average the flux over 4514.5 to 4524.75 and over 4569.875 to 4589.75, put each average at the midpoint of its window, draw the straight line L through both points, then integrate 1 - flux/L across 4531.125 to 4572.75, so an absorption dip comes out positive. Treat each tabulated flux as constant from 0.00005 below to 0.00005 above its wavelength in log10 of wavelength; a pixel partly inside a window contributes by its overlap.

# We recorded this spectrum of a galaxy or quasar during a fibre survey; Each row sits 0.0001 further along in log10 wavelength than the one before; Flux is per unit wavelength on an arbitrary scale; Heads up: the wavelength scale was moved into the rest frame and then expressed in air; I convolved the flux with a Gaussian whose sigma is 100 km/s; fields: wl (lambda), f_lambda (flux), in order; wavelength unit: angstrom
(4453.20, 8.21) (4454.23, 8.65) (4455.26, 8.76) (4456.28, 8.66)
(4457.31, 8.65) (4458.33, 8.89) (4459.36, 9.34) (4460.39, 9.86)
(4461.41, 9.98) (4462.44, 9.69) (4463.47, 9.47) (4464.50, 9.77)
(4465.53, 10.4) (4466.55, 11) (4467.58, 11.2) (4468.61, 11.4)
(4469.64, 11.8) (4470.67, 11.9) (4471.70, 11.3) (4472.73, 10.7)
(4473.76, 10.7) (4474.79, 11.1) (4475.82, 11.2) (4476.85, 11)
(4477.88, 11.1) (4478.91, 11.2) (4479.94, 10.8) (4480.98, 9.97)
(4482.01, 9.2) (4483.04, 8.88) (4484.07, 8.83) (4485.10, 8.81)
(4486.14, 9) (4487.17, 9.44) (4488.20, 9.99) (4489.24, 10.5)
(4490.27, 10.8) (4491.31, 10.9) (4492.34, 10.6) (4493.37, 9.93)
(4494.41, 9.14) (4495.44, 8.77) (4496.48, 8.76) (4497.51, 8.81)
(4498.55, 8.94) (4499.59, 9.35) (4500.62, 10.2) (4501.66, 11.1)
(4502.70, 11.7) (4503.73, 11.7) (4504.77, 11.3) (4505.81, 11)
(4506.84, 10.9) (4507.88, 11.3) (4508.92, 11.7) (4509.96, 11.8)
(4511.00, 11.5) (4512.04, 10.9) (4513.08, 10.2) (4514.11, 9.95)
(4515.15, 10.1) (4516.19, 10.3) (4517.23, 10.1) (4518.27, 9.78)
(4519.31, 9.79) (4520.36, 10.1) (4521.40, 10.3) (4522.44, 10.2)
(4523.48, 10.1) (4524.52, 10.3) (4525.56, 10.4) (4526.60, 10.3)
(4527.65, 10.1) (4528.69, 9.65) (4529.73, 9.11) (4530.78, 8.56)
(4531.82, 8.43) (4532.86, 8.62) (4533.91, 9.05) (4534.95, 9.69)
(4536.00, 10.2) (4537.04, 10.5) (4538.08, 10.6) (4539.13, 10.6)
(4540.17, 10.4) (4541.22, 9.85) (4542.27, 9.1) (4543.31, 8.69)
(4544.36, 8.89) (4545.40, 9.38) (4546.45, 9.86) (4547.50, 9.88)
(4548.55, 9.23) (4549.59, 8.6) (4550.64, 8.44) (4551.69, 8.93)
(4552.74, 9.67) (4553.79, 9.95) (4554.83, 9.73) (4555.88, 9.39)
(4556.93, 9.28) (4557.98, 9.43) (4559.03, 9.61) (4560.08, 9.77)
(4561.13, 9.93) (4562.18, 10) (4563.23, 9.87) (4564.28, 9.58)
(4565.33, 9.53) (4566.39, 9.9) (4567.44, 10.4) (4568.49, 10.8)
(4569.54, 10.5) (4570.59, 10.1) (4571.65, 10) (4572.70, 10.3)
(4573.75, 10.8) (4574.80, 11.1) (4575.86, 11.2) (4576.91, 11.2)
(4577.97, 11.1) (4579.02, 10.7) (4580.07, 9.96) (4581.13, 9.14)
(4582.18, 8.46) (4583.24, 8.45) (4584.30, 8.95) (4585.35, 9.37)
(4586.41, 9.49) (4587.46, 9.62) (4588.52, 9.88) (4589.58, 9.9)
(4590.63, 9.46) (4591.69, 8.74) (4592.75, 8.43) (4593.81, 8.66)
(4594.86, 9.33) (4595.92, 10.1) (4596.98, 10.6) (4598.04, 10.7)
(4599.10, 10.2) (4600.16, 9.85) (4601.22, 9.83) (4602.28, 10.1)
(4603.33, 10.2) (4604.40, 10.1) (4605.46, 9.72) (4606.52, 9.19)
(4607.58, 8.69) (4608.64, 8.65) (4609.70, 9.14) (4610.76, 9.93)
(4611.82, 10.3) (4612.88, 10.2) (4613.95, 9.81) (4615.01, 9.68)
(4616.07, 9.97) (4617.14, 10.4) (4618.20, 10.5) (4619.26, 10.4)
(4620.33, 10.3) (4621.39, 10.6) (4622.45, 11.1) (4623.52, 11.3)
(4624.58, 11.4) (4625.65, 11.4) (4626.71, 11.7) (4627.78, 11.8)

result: 1.58 angstrom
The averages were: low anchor 10.1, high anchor 9.99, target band 9.66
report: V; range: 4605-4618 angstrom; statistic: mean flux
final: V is 9.66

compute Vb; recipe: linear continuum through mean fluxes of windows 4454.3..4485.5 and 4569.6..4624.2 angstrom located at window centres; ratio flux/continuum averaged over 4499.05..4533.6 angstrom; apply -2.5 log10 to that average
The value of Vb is -0.02 mag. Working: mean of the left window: 10.2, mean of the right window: 9.93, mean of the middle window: 10.3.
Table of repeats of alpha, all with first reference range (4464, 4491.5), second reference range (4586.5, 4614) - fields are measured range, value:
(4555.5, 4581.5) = -0.8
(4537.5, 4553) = 0.9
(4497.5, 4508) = -0.3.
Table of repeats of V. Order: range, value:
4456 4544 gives 10.1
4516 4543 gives 9.84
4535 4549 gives 9.78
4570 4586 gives 10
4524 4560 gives 9.54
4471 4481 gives 11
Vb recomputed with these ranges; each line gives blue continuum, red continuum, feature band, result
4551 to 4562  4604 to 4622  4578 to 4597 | 0.036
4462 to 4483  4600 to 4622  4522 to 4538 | 0.072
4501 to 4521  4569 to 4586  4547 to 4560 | 0.107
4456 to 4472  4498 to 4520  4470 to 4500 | 0.036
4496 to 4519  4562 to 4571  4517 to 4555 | 0.072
